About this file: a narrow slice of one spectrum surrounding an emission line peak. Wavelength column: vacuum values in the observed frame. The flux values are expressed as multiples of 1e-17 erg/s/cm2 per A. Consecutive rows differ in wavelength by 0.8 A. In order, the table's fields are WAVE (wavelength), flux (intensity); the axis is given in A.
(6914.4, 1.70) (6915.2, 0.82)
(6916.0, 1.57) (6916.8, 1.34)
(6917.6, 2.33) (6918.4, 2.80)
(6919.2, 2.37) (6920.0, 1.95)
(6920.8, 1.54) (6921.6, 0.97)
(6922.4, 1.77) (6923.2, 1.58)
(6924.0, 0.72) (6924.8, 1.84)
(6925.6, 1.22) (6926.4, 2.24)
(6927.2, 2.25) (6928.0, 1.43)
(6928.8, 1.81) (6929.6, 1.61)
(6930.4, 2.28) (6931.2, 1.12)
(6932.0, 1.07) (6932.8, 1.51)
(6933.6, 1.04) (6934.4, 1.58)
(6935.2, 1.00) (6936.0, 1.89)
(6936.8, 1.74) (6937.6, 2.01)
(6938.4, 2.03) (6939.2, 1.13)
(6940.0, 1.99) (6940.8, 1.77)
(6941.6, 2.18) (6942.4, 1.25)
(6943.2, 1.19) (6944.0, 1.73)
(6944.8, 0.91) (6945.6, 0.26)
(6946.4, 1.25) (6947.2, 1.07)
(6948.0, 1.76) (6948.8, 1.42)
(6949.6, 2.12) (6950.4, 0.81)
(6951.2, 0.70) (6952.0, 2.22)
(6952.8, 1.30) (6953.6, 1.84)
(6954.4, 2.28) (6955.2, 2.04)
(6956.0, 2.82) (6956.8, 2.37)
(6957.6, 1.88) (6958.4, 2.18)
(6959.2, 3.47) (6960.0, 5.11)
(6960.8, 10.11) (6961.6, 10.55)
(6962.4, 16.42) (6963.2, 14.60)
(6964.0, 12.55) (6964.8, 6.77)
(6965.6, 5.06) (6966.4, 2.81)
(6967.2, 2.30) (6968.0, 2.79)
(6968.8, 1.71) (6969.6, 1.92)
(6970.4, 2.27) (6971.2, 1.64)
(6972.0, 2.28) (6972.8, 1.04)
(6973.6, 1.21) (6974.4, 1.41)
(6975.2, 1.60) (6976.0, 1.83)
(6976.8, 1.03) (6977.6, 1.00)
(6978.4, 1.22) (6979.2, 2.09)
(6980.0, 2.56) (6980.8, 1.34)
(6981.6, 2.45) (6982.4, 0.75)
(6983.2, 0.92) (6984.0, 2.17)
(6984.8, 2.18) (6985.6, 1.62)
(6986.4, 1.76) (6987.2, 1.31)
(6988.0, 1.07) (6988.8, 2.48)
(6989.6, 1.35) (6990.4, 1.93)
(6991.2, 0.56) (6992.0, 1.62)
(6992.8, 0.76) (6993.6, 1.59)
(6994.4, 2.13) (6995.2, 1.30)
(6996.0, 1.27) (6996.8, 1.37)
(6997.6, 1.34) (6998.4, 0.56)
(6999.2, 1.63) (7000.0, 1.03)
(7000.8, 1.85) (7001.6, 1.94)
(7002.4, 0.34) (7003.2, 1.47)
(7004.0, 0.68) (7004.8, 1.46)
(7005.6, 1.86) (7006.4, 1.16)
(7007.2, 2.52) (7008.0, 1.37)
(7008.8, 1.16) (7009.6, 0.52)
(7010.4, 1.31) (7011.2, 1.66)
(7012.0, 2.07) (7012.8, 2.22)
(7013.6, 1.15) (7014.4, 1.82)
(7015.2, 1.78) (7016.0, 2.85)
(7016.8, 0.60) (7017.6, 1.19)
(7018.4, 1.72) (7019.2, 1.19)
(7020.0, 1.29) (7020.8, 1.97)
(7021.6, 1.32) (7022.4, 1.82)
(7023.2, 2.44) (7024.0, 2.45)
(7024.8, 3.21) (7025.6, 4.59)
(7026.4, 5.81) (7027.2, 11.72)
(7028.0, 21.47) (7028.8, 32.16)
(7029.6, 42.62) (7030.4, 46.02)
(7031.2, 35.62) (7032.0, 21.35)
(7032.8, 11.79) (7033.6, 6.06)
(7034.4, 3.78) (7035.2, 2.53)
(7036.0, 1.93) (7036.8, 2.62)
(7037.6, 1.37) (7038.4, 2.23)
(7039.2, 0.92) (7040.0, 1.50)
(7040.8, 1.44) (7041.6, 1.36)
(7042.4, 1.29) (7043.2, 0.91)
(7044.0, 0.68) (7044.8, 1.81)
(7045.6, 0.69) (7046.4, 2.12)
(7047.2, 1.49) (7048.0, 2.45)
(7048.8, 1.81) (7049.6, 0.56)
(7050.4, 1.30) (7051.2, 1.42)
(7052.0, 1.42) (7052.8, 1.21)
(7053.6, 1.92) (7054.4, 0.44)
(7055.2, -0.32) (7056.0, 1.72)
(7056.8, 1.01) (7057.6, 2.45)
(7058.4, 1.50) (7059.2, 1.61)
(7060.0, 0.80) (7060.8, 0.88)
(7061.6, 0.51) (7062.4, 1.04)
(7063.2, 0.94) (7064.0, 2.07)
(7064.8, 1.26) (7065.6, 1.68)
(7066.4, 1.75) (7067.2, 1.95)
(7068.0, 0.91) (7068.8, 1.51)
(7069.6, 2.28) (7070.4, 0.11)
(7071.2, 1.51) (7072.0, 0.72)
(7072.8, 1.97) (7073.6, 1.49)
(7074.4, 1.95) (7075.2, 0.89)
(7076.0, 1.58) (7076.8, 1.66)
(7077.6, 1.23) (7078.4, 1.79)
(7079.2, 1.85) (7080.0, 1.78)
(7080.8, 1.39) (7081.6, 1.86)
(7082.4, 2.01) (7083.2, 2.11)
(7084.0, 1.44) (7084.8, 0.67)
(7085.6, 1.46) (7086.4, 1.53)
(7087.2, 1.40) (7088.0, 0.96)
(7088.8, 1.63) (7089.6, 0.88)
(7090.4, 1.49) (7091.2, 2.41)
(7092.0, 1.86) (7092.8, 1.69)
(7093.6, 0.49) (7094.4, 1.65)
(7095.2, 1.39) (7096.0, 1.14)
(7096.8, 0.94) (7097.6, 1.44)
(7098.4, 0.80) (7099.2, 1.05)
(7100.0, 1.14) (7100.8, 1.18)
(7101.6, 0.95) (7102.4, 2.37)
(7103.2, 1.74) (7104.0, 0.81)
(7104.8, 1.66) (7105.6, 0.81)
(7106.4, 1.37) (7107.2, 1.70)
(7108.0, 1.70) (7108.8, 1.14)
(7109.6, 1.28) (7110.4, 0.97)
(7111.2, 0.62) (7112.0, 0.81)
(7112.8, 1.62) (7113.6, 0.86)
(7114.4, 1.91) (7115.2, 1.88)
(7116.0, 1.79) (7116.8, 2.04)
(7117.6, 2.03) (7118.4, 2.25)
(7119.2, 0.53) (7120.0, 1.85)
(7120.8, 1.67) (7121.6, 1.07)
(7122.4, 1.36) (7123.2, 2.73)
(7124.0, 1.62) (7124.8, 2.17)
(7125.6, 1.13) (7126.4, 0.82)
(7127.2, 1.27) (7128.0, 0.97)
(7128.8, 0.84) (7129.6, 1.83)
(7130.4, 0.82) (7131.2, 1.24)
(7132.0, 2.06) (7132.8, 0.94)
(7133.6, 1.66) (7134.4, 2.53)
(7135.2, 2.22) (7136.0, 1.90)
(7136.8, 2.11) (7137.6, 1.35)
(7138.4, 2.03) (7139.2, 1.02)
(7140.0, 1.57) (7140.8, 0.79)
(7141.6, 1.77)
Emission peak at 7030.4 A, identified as [O III]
